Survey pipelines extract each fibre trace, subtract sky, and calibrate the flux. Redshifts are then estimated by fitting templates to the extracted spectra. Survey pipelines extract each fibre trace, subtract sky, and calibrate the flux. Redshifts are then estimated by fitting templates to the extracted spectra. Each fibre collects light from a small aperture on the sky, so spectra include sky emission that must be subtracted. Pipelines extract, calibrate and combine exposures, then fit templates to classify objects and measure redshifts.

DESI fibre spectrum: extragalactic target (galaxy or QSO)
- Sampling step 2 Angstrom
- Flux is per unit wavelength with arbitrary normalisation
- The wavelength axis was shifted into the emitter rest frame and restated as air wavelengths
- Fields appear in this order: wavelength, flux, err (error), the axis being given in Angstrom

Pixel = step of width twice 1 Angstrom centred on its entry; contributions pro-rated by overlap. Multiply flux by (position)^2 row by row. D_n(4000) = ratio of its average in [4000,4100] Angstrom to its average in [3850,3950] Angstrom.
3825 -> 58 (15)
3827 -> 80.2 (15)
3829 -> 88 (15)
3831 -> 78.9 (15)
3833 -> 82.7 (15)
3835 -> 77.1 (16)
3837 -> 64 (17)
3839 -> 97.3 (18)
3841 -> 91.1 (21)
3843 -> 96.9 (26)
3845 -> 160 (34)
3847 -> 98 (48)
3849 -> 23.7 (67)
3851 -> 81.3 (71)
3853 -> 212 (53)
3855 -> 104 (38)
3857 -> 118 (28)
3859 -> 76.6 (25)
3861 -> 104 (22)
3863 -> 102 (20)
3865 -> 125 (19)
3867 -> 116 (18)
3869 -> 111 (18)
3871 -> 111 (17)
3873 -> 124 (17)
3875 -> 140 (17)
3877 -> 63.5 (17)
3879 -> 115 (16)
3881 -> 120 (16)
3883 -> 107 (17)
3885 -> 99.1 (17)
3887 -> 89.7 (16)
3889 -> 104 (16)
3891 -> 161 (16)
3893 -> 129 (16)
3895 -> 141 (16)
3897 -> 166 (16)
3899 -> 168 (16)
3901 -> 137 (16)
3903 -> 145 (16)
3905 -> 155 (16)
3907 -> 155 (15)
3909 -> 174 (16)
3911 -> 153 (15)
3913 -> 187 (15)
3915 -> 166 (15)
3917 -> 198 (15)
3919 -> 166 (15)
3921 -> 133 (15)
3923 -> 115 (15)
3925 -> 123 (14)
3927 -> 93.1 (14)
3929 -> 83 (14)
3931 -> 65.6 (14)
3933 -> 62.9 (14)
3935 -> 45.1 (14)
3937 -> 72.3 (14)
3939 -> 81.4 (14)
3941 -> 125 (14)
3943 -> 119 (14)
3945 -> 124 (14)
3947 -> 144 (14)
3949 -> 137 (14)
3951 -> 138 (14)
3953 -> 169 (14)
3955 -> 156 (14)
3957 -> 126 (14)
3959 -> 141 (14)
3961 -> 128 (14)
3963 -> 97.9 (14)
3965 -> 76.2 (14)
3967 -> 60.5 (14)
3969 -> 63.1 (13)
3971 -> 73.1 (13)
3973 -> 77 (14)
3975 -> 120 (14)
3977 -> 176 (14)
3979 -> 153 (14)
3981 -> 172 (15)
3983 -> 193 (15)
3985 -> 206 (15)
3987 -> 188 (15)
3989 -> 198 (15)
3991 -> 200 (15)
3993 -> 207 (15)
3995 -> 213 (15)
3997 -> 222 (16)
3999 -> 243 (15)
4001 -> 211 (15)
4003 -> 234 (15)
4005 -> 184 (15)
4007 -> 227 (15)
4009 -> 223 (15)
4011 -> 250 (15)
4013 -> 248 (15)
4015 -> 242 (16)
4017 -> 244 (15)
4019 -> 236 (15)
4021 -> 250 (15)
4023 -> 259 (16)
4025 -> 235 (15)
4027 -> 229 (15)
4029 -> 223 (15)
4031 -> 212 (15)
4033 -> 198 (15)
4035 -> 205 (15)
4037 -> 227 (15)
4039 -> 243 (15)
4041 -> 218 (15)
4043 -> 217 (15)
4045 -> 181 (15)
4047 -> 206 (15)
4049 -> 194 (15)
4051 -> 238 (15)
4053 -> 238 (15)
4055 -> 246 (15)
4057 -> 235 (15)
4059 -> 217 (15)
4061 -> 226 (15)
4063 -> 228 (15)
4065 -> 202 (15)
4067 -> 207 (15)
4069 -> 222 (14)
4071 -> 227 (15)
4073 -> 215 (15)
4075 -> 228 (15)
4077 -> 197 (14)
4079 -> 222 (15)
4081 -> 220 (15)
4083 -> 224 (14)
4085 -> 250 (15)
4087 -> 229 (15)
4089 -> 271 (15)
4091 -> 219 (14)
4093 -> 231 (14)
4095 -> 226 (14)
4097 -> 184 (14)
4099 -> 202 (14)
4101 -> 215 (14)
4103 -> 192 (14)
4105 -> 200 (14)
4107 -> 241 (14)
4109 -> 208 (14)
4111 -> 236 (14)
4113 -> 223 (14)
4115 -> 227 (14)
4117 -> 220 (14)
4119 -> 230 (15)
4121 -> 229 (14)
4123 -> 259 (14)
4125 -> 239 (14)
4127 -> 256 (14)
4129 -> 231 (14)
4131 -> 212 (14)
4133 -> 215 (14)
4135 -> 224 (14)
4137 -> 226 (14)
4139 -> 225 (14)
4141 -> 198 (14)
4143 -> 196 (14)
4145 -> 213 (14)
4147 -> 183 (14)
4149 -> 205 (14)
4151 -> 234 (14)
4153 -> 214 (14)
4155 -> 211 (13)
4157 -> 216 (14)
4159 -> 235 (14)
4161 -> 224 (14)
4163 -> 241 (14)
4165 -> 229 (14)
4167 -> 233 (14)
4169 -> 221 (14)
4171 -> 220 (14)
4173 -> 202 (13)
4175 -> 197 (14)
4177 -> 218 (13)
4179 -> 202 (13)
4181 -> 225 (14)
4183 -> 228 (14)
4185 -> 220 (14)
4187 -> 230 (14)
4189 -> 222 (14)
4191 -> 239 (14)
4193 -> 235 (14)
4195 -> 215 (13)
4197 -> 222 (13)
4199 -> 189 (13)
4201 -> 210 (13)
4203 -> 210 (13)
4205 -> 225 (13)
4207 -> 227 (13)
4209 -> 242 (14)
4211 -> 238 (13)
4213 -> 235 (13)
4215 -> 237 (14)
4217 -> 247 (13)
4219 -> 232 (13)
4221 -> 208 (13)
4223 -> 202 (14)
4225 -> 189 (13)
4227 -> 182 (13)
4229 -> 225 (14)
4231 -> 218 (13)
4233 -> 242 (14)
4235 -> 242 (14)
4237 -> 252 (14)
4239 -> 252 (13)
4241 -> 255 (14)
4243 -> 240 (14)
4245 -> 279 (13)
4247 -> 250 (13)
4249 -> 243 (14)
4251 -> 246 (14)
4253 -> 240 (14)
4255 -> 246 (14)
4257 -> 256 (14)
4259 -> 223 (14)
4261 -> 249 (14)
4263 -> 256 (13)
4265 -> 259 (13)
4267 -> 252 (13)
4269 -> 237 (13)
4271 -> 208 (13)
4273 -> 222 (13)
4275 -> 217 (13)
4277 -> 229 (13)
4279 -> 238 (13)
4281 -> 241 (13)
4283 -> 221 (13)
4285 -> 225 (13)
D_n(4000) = 1.96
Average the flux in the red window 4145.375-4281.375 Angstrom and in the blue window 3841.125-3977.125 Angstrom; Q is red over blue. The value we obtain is 1.92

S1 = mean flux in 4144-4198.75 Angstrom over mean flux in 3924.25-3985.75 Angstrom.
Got 1.9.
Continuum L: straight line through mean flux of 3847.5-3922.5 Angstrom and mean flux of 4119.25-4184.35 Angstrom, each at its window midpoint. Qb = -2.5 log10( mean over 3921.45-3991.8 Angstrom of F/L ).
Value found 0.25 mag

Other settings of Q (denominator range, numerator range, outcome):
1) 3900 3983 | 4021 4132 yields 1.79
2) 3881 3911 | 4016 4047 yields 1.63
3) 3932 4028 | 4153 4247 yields 1.36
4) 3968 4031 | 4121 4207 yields 1.10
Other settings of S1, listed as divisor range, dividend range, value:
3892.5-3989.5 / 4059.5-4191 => 1.68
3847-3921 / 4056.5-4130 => 1.74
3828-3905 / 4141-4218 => 1.97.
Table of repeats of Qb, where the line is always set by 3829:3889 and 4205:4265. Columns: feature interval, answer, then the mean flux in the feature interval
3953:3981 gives 0.217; 116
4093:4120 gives -0.136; 216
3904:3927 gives -0.247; 154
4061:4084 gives -0.215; 218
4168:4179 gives 0.020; 211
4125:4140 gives -0.141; 228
